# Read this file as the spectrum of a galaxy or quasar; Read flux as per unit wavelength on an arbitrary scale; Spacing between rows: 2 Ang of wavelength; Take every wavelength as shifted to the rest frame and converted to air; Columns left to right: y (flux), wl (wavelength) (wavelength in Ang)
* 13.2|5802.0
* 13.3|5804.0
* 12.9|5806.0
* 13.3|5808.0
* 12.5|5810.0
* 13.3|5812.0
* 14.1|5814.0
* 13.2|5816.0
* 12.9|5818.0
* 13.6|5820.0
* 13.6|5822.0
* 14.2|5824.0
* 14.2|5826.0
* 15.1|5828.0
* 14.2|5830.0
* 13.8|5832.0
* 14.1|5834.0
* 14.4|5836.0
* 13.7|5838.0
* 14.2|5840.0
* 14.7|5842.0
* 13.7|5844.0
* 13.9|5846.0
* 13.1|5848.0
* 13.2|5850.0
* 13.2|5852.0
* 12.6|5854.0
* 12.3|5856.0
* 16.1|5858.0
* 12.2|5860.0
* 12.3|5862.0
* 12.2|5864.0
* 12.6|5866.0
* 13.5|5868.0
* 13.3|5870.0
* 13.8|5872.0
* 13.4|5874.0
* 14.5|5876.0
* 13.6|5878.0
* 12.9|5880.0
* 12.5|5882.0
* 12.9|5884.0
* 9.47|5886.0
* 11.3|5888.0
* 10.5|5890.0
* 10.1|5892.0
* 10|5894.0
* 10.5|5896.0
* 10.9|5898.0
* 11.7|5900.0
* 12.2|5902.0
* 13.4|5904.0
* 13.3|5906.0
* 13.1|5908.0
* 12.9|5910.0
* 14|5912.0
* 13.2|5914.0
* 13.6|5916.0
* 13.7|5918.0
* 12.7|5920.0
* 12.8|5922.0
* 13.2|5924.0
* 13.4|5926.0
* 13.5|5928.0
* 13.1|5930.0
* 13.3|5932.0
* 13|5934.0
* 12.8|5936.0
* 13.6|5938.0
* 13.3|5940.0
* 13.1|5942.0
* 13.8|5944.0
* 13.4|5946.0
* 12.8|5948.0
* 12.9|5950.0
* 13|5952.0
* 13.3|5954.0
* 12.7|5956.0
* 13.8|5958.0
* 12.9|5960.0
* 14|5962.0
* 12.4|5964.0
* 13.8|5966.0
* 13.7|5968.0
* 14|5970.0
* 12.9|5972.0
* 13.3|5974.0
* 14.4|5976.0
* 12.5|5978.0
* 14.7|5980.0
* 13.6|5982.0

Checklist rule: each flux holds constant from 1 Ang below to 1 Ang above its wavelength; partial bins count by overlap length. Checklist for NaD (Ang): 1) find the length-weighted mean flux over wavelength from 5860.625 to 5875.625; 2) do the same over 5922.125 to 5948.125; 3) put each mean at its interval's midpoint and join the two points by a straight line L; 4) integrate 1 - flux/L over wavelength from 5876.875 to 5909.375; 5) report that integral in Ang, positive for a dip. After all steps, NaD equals 3.3 Ang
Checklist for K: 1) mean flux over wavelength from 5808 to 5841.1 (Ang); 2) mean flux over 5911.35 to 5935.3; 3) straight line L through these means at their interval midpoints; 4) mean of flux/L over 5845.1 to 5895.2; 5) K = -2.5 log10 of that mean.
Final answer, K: 0.08 mag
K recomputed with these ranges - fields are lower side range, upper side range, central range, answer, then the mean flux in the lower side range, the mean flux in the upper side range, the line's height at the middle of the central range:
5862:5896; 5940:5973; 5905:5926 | -0.04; 12.2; 13.3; 12.7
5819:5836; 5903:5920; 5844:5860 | 0.04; 14.1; 13.4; 13.9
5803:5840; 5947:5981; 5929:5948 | 0.01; 13.7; 13.4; 13.4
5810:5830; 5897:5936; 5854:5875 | 0.02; 13.8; 13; 13.4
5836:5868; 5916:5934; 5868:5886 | 0.01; 13.4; 13.2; 13.3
